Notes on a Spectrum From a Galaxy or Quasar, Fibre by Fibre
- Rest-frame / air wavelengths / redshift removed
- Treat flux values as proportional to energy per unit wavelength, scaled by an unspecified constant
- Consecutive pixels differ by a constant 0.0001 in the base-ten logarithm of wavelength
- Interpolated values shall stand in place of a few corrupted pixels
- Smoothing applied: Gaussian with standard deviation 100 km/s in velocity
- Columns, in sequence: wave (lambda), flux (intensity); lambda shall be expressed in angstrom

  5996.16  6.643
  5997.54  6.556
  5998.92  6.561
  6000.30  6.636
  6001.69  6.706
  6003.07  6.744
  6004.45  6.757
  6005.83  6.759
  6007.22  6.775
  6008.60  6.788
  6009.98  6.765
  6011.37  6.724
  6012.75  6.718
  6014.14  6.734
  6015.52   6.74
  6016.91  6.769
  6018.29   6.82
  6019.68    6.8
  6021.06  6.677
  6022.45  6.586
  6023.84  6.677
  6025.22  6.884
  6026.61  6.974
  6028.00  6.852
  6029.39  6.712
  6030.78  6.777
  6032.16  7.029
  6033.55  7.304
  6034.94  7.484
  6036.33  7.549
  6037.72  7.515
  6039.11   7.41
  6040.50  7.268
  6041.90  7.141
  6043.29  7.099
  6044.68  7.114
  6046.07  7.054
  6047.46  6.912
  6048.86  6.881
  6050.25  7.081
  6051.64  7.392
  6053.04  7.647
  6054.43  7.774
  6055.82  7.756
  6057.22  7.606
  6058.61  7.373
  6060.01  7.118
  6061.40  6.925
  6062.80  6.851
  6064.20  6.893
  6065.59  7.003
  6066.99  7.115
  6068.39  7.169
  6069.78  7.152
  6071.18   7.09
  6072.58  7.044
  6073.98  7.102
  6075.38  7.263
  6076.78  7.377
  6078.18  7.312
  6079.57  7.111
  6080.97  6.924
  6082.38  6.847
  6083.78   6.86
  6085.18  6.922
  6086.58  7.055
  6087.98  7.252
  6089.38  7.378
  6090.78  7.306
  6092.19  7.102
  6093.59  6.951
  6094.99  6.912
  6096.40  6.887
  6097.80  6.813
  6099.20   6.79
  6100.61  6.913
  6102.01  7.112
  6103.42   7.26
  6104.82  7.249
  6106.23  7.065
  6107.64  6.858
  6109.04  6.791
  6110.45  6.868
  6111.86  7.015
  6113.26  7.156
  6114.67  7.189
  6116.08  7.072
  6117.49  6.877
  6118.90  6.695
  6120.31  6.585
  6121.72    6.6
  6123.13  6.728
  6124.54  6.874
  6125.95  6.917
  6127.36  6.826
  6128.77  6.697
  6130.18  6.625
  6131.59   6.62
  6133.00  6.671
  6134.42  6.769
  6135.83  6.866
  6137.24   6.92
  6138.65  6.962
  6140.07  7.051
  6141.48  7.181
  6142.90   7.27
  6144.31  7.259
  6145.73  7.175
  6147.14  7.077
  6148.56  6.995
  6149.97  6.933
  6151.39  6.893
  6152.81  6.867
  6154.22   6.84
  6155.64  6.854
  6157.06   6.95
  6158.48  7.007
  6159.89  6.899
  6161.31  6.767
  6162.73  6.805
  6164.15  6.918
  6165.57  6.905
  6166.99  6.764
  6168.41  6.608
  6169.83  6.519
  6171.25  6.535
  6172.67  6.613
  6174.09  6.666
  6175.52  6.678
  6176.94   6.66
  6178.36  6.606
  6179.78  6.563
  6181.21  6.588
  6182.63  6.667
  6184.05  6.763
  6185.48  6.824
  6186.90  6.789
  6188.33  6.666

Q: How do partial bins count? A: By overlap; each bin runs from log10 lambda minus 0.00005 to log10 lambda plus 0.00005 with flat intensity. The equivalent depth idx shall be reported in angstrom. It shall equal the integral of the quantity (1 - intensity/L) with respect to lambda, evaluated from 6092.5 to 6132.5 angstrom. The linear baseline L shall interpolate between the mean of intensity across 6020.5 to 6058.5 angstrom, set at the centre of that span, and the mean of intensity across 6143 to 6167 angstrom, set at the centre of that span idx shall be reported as 0.8 angstrom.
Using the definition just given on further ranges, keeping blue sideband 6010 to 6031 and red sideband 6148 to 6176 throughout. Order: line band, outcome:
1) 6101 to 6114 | -0.5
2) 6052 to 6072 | -1.4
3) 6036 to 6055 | -1.4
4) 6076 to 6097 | -0.9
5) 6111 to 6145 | -0.5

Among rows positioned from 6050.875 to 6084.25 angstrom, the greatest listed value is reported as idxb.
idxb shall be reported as 7.774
